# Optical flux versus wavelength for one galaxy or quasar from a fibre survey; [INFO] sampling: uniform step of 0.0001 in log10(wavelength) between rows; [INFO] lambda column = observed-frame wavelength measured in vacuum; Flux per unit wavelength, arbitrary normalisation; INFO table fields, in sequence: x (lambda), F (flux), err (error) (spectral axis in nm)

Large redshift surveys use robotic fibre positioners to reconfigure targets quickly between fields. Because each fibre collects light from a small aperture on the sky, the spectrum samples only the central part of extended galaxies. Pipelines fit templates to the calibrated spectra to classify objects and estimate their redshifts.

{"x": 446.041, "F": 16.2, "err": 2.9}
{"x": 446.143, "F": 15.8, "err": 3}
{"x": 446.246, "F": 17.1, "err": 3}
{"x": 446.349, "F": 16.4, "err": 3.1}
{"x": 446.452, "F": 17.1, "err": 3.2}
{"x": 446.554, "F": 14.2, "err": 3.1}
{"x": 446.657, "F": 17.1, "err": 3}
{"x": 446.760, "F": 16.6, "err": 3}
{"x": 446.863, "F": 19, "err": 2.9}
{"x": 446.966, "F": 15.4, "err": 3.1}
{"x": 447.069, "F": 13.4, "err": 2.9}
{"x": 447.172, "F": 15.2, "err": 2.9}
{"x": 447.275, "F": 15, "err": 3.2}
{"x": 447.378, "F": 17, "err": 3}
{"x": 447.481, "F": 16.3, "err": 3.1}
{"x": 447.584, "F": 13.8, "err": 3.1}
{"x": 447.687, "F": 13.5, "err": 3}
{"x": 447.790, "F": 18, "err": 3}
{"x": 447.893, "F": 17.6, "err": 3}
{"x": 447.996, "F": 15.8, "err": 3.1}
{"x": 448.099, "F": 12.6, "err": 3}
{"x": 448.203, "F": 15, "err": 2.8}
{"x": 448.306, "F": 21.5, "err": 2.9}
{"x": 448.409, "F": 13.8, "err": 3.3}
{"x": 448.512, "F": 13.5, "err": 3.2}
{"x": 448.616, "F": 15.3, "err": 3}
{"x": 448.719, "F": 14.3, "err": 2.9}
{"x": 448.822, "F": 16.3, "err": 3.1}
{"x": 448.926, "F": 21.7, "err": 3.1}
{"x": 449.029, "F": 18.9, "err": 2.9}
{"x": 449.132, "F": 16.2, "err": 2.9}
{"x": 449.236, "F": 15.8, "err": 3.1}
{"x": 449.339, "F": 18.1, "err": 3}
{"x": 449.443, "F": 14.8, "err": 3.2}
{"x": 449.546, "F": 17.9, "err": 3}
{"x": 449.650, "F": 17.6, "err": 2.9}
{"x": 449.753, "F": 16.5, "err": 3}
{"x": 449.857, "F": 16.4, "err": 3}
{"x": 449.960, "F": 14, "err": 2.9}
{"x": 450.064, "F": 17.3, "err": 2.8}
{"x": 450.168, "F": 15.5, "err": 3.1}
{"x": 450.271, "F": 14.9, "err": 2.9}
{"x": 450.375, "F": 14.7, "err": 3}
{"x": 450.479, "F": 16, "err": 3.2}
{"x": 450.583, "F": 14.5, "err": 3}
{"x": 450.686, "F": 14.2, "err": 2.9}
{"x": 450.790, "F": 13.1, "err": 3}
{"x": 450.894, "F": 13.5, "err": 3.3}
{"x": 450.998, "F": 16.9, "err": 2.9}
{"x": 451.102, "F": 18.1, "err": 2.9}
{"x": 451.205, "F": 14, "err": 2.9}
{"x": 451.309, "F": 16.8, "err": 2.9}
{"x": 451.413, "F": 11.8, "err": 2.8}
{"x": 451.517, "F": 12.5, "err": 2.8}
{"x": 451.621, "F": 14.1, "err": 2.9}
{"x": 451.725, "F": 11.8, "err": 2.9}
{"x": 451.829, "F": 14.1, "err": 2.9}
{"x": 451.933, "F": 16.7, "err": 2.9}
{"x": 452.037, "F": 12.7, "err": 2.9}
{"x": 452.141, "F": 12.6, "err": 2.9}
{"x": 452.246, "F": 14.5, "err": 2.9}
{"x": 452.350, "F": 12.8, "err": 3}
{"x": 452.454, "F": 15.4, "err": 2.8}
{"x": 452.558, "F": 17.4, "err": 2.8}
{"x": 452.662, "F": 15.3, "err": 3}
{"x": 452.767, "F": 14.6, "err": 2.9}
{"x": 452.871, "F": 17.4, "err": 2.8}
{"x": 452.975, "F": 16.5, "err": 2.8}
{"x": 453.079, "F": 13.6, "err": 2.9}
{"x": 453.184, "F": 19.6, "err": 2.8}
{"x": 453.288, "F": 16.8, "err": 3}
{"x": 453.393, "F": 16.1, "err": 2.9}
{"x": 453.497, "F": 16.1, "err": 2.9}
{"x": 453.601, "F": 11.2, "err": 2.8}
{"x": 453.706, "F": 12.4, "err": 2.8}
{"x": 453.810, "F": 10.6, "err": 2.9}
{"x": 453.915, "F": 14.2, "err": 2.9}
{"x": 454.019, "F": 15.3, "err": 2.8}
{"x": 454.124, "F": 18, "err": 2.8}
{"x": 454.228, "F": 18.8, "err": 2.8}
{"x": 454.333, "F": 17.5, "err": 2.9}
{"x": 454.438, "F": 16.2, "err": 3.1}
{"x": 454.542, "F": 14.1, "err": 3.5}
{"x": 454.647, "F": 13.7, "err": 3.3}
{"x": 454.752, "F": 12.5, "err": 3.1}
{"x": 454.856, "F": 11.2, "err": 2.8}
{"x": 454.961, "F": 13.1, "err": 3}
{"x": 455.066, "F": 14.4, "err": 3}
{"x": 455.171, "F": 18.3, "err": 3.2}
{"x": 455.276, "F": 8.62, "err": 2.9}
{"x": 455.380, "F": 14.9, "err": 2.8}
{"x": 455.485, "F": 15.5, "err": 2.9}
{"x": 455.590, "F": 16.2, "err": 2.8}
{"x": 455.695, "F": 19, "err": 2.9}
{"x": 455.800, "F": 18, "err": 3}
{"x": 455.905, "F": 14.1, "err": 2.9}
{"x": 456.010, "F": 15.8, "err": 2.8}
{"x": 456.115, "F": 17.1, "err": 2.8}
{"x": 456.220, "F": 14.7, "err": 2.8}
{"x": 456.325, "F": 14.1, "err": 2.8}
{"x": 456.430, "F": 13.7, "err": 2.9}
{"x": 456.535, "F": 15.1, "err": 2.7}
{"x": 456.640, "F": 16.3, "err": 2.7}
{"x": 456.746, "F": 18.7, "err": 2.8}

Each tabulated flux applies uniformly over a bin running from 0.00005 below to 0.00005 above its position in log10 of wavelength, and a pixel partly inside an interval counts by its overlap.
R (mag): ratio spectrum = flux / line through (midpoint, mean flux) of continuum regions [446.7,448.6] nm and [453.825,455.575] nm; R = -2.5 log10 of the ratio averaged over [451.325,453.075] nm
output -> 0.047 mag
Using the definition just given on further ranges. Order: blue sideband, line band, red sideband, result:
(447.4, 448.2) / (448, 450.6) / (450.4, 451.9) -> -0.08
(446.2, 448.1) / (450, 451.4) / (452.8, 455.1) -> 0.01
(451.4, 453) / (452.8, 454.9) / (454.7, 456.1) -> -0.04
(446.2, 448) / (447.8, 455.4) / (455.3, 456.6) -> 0.04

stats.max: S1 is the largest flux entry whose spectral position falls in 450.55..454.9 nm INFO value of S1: 19.6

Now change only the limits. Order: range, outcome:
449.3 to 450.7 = 18.1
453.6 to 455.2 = 18.8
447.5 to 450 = 21.7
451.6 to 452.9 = 17.4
